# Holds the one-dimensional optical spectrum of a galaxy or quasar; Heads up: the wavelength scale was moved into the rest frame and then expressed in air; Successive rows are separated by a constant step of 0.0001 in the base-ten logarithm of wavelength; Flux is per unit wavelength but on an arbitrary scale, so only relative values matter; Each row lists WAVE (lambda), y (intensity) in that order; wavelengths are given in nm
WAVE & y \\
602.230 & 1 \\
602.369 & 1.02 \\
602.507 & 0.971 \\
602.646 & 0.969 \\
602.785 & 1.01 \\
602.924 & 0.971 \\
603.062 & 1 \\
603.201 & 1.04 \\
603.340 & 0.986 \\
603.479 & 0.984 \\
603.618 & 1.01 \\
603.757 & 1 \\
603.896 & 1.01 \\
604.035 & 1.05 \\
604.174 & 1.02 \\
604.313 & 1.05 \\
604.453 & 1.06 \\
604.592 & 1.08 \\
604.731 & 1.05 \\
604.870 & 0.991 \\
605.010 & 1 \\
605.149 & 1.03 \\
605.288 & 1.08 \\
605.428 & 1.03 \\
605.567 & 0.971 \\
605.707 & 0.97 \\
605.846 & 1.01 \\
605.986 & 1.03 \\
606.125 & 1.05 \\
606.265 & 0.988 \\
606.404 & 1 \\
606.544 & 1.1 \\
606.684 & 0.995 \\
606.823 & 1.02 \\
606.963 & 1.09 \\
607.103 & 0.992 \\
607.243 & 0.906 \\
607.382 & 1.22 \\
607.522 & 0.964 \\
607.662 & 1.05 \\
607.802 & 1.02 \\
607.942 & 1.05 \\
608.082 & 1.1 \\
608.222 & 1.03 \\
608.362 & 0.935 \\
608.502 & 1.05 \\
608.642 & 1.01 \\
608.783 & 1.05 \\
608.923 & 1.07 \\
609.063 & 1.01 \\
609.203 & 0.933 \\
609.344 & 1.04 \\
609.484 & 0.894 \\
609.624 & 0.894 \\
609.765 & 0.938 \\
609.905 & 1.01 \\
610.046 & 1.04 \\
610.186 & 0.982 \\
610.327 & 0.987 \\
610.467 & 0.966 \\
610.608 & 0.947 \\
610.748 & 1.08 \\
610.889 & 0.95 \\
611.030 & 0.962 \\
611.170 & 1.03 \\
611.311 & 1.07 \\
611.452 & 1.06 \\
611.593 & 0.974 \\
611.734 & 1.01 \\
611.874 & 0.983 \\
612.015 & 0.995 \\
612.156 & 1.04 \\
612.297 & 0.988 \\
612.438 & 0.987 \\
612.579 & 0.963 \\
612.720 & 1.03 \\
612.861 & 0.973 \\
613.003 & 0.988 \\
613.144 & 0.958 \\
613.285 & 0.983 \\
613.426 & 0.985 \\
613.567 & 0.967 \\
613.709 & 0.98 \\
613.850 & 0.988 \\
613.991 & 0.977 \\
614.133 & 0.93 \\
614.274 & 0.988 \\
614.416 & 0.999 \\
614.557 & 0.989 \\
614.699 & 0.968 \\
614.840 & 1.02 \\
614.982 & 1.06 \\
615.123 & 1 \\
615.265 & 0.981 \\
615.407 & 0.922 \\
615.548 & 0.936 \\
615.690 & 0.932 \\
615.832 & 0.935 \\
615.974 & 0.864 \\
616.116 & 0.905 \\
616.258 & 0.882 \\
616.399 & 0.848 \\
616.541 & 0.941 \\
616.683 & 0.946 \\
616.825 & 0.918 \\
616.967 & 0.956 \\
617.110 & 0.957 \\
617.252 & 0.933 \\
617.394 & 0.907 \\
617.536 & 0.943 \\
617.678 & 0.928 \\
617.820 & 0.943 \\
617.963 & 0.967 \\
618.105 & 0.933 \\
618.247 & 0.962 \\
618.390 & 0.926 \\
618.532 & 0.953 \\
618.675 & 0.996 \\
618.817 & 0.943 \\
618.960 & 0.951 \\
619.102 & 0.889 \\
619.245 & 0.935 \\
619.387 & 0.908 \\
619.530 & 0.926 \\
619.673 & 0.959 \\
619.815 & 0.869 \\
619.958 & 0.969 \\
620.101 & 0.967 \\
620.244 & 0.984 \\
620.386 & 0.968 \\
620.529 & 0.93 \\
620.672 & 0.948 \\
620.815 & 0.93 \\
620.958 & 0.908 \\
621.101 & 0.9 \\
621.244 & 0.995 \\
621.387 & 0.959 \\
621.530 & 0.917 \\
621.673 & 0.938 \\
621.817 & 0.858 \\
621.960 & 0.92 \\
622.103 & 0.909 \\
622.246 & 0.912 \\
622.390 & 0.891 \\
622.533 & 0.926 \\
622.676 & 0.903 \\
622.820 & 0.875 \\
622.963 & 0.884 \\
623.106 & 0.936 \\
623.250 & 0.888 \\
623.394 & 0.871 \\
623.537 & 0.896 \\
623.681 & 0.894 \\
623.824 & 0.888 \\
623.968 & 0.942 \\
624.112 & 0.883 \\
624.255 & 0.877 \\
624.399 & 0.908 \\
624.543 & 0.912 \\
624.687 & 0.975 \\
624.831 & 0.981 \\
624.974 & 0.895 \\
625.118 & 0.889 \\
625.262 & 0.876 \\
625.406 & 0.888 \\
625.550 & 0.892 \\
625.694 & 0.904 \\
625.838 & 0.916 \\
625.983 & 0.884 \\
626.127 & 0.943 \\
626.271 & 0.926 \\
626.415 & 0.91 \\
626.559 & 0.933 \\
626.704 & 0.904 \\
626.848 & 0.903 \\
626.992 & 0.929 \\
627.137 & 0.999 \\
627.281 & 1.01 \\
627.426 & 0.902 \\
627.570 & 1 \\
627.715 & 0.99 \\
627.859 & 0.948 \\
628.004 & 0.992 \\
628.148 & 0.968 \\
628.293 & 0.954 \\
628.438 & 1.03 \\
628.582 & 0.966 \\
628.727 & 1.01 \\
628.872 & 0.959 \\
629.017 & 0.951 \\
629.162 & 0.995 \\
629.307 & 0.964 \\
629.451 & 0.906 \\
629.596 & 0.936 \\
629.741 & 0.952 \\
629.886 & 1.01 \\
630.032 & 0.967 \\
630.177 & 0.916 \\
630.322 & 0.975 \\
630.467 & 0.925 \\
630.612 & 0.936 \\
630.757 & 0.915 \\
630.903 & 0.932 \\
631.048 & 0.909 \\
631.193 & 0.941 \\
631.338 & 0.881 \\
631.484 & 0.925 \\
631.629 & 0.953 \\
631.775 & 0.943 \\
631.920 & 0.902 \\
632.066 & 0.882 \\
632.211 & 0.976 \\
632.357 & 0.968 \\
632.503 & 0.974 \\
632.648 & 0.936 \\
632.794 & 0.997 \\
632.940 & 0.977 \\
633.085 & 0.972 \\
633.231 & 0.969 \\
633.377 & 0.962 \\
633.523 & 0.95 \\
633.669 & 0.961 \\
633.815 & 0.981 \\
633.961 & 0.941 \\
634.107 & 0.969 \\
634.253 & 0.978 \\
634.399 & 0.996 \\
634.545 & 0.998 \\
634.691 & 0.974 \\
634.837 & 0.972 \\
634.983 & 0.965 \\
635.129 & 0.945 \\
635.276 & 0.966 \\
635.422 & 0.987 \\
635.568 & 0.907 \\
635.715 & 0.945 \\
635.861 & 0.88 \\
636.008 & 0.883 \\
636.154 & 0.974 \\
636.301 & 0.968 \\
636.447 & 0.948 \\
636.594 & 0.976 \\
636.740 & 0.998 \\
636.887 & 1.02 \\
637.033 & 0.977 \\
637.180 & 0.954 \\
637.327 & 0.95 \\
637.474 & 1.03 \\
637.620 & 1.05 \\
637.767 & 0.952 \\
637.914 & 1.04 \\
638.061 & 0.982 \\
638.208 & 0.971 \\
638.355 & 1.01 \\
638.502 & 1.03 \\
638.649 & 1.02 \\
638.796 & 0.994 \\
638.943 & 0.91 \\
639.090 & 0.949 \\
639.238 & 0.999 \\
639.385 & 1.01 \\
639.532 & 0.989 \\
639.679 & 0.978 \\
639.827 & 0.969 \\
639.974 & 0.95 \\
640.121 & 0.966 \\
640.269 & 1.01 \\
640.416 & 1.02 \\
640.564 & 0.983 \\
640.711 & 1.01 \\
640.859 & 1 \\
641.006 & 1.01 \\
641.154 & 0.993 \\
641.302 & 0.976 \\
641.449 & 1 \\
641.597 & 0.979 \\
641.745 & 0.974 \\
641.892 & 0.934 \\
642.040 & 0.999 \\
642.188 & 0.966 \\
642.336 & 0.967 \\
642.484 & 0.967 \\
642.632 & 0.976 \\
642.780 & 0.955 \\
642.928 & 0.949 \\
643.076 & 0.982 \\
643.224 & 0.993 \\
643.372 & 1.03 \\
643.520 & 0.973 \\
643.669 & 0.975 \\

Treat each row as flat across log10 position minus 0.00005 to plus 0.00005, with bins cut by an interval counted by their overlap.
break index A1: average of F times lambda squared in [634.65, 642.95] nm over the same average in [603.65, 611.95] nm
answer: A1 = 1.1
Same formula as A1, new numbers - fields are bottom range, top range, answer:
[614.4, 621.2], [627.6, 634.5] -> 1.06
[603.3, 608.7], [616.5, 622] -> 0.95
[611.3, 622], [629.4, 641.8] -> 1.08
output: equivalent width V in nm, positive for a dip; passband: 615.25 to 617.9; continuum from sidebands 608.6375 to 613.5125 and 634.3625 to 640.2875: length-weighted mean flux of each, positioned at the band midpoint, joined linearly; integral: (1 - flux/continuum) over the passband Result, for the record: 0.18 nm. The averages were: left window 0.993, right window 0.975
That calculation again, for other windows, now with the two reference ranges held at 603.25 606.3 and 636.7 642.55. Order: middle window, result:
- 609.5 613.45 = 0.092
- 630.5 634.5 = 0.180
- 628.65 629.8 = 0.044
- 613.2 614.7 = 0.050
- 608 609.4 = -0.008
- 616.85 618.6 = 0.115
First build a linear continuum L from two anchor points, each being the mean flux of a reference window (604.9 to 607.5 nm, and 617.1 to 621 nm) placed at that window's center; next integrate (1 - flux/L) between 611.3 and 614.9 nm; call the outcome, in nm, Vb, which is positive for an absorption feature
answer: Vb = -0.04 nm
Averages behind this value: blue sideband 1.03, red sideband 0.941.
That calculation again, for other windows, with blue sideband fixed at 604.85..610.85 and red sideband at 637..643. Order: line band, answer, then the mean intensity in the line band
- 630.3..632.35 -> 0.13 nm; 0.928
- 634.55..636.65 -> 0.08 nm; 0.951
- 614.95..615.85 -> 0.04 nm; 0.965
